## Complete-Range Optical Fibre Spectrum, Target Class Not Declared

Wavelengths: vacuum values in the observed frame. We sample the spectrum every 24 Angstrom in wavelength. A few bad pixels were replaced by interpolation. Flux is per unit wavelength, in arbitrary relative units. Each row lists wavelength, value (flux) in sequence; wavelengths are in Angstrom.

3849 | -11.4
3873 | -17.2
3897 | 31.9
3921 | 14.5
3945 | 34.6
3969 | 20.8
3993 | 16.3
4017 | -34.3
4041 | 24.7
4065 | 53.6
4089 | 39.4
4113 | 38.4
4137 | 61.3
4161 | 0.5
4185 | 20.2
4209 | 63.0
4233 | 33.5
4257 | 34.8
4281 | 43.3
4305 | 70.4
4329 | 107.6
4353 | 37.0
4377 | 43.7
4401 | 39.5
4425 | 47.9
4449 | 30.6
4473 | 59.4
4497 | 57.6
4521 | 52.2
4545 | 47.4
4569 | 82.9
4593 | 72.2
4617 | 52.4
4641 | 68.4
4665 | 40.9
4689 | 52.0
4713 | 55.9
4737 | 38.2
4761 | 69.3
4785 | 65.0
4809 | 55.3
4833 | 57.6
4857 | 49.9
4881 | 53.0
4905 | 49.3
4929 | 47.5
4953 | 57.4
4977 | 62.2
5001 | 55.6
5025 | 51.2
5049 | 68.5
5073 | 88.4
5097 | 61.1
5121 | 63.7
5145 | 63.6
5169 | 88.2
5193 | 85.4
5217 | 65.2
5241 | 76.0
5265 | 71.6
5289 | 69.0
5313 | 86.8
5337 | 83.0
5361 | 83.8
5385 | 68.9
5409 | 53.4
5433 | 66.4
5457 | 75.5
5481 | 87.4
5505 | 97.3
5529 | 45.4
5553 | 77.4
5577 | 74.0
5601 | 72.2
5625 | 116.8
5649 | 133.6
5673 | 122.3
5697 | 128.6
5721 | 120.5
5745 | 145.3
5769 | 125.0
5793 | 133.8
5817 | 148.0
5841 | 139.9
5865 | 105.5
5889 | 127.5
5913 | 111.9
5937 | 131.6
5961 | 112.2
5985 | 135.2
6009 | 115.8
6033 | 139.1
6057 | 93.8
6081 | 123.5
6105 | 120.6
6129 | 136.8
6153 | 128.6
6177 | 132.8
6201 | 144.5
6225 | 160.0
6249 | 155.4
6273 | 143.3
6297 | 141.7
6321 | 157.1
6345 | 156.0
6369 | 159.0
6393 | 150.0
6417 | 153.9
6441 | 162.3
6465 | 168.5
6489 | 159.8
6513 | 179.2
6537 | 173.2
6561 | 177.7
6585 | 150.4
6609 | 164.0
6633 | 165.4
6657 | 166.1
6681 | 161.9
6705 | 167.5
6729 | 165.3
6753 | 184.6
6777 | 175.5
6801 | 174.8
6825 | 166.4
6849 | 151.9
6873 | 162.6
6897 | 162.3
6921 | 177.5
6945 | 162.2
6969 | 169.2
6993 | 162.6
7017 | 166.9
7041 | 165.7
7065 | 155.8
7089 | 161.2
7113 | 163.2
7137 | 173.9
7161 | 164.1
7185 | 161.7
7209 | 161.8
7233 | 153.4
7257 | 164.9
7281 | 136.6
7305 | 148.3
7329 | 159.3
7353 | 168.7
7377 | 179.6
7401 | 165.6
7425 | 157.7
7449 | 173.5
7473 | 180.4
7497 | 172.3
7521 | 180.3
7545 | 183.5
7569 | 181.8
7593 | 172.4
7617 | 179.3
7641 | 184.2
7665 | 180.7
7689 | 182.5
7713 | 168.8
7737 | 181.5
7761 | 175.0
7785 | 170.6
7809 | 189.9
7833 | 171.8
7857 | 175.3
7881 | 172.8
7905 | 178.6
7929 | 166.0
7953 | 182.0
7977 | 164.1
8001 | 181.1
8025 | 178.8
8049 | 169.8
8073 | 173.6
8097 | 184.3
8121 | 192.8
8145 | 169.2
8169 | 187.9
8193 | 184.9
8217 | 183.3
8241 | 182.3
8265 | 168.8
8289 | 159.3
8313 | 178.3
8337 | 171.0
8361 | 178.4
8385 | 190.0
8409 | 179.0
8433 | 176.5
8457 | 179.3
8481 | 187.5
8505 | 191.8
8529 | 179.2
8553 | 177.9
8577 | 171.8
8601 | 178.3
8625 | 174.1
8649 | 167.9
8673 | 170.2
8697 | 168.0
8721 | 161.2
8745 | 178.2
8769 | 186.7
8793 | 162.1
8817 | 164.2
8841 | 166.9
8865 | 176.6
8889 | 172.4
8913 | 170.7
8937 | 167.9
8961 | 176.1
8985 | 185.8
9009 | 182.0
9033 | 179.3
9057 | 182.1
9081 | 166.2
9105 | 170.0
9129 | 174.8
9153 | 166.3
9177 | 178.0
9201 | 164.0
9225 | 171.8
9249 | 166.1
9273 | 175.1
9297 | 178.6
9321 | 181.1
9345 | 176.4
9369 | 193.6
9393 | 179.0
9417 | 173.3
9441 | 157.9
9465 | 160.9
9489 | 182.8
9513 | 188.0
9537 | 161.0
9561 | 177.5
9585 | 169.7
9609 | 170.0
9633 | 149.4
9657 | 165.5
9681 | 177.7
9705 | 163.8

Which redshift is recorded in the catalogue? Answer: 0.41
